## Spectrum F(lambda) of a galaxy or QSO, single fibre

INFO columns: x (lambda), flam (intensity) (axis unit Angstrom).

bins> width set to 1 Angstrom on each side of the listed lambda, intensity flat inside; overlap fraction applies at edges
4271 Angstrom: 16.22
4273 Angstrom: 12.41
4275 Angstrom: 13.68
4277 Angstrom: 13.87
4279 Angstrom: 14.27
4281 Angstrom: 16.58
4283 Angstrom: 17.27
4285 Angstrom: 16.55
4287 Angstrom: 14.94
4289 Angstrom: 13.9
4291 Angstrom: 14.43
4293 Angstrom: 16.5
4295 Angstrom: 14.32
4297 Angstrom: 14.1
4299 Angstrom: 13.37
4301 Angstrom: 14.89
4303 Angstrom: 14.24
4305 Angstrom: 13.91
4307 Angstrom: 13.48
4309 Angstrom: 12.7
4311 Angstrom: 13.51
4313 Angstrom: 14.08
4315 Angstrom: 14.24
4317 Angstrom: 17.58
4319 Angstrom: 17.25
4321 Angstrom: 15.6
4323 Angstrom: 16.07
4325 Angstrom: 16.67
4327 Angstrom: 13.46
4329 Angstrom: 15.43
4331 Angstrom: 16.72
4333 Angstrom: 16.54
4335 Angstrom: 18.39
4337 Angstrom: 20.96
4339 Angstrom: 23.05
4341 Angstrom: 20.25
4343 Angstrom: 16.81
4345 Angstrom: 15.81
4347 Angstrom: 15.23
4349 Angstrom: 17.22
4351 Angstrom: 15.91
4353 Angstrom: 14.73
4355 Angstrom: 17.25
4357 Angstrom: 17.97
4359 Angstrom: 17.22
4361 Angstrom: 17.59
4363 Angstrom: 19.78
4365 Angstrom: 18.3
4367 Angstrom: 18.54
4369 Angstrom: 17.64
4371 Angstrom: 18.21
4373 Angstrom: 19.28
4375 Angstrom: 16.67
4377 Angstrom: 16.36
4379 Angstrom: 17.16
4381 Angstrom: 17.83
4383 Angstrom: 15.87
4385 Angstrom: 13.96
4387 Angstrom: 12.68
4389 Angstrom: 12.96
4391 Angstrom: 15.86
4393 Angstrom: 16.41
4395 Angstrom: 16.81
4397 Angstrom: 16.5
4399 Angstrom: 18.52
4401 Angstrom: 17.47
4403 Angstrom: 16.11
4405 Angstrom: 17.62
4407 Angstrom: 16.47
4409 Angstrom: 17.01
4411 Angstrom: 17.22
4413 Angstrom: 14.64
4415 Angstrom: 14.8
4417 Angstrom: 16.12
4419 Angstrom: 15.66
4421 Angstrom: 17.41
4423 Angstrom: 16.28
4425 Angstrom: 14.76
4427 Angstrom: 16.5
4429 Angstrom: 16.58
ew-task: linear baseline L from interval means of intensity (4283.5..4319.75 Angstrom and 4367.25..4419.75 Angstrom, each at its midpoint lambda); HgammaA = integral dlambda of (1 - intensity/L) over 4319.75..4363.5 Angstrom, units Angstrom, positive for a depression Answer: -4.94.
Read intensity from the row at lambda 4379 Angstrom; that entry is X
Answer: 17.16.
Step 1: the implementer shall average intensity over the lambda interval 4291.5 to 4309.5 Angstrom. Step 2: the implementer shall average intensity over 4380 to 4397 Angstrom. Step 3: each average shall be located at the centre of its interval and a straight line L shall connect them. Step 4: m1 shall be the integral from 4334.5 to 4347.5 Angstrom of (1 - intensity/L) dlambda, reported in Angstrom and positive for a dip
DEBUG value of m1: -3.6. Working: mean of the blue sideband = 14.2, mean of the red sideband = 15.4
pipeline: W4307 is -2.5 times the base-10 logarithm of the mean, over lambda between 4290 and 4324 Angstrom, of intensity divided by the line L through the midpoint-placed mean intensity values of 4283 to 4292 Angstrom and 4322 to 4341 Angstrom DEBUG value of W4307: 0.11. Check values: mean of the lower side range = 15.2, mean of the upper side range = 17.6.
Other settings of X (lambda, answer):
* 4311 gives 13.51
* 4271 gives 16.22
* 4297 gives 14.1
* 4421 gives 17.41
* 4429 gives 16.58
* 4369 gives 17.64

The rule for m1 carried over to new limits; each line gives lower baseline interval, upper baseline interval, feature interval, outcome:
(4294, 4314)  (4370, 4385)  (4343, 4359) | -0.45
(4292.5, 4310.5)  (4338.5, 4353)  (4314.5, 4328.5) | -0.30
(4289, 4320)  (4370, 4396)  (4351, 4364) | -1.38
